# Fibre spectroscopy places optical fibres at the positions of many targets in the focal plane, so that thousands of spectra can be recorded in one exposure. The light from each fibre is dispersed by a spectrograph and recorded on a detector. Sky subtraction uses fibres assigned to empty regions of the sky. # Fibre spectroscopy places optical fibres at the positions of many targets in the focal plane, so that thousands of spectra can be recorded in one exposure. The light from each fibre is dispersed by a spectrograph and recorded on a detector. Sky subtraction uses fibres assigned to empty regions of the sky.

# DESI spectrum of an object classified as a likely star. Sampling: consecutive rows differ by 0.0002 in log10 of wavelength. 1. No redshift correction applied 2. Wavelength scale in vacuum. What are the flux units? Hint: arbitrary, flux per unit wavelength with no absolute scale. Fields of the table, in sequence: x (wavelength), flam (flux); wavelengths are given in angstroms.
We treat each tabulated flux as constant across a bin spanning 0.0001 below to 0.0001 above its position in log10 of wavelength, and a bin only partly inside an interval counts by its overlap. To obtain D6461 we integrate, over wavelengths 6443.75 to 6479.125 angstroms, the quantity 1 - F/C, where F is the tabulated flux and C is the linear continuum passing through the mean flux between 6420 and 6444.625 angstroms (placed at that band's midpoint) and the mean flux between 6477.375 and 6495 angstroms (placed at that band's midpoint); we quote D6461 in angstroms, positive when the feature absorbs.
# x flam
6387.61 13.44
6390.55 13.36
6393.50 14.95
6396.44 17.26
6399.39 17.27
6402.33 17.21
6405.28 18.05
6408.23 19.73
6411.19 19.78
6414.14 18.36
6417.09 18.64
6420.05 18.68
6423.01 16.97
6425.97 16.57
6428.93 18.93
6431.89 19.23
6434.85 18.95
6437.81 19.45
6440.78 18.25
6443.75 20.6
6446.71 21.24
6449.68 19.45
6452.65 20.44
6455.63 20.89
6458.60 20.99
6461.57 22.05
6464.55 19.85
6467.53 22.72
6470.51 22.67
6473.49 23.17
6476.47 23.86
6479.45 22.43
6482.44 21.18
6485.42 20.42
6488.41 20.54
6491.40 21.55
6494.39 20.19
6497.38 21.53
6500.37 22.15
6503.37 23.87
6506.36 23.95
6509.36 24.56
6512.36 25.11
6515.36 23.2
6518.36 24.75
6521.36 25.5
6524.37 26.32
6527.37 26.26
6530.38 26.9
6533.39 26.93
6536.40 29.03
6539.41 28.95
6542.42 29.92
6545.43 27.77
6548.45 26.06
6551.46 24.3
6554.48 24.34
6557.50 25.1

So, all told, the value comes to -2.8 angstroms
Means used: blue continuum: 18.6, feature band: 21.6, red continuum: 21.2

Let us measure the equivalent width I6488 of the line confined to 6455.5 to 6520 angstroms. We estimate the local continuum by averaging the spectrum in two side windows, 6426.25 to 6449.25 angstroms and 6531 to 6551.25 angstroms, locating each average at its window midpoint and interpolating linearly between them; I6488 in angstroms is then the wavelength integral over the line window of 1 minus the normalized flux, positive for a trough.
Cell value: 2.83 angstroms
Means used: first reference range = 19.4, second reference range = 27.8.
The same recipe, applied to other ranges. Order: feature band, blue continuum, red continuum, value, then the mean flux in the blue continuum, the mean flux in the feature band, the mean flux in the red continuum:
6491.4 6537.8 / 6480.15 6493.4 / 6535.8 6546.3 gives 1.0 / 21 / 24.6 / 29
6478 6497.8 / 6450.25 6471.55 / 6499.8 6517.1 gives 1.4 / 21.3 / 21.1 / 23.9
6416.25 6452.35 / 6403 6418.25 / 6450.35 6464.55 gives 1.6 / 18.8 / 19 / 20.9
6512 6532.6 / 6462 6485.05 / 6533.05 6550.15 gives 0.8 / 22.2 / 25.5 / 28.2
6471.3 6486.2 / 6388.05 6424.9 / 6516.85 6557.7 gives 0.1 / 17.4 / 22.3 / 26.6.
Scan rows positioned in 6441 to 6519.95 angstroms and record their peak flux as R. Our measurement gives 25.11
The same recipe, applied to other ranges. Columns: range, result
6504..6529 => 26.32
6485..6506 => 23.87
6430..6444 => 20.6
